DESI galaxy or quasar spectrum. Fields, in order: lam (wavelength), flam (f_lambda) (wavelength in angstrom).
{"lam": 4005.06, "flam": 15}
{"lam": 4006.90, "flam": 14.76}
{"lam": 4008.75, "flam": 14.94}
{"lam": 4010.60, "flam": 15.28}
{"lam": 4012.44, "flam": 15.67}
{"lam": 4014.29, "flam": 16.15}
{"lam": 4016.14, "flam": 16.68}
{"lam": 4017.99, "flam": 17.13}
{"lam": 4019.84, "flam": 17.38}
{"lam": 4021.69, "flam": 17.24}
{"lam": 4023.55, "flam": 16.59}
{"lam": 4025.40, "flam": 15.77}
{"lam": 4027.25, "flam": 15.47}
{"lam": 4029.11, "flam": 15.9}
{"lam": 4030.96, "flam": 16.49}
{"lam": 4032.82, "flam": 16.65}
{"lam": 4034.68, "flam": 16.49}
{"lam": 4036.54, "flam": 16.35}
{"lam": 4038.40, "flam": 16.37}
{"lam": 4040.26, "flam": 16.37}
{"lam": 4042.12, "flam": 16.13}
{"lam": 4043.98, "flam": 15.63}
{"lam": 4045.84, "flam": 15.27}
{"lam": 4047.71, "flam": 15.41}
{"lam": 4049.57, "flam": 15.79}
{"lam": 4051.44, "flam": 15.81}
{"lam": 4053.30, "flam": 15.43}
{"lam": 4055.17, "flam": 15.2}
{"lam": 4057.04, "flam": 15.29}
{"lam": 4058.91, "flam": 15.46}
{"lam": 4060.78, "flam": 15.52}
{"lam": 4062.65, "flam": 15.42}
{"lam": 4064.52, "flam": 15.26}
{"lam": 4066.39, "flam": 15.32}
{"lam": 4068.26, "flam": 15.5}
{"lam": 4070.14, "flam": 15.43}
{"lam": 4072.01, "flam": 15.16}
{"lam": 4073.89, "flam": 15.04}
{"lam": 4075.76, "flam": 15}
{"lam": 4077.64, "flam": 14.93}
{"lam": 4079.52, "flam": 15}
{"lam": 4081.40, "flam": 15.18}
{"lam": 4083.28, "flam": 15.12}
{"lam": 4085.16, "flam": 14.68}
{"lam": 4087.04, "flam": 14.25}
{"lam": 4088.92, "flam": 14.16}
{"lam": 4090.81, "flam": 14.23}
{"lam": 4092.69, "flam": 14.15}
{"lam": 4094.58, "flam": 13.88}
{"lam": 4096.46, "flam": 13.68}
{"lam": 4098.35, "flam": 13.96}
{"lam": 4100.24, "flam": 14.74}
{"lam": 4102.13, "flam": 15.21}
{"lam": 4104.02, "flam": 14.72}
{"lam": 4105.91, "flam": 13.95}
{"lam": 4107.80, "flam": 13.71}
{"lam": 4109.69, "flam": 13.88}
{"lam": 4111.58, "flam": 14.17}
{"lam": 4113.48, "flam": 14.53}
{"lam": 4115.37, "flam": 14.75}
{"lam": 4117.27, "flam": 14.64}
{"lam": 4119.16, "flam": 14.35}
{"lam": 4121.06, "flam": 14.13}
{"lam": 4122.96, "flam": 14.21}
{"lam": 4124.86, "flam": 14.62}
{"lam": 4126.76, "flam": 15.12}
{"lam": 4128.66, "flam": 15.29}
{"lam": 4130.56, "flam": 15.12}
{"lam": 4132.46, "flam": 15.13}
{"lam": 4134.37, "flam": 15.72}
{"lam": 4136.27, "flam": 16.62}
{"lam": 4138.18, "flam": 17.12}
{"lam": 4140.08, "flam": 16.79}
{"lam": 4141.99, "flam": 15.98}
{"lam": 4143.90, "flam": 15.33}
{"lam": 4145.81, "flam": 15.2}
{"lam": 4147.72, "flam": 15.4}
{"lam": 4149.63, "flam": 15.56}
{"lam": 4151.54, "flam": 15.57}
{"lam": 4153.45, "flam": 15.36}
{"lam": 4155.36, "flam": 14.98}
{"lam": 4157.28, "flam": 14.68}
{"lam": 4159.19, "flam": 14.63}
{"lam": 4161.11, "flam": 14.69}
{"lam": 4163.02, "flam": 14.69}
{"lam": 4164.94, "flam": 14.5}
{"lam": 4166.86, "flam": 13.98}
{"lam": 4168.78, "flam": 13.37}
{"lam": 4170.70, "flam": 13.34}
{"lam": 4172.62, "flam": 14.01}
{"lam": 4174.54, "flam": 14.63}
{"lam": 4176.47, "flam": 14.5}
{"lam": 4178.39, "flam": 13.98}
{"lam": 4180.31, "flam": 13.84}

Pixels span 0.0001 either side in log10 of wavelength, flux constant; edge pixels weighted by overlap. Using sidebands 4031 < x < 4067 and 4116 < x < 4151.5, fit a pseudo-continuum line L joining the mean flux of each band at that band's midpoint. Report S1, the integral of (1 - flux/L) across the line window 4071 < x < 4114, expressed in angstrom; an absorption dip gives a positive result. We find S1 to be 2.93 angstrom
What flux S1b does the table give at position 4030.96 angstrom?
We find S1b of 16.49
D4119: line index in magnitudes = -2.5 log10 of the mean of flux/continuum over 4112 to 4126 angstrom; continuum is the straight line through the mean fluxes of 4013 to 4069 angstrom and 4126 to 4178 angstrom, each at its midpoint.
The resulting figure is 0.06 mag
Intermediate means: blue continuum 16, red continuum 15.1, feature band 14.5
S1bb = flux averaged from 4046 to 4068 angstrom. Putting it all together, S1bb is 15.4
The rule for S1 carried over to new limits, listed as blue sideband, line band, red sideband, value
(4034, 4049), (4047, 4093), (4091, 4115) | 0.2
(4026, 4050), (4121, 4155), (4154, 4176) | -1.8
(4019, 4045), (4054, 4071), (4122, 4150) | 0.8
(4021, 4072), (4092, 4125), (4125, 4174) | 2.4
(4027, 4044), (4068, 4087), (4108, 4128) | 0.3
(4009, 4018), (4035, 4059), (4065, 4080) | -0.3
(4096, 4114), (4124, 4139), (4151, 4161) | -1.0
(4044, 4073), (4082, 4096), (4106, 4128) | 0.5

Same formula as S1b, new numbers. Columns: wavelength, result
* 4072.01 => 15.16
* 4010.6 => 15.28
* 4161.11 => 14.69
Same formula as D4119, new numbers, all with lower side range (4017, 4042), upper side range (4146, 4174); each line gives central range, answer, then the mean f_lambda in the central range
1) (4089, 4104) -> 0.091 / 14.3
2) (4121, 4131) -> 0.024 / 14.8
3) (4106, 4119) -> 0.076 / 14.3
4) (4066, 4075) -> 0.042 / 15.3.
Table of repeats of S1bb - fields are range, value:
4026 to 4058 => 15.9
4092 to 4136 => 14.5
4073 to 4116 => 14.5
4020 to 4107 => 15.3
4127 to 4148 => 15.8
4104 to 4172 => 14.9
